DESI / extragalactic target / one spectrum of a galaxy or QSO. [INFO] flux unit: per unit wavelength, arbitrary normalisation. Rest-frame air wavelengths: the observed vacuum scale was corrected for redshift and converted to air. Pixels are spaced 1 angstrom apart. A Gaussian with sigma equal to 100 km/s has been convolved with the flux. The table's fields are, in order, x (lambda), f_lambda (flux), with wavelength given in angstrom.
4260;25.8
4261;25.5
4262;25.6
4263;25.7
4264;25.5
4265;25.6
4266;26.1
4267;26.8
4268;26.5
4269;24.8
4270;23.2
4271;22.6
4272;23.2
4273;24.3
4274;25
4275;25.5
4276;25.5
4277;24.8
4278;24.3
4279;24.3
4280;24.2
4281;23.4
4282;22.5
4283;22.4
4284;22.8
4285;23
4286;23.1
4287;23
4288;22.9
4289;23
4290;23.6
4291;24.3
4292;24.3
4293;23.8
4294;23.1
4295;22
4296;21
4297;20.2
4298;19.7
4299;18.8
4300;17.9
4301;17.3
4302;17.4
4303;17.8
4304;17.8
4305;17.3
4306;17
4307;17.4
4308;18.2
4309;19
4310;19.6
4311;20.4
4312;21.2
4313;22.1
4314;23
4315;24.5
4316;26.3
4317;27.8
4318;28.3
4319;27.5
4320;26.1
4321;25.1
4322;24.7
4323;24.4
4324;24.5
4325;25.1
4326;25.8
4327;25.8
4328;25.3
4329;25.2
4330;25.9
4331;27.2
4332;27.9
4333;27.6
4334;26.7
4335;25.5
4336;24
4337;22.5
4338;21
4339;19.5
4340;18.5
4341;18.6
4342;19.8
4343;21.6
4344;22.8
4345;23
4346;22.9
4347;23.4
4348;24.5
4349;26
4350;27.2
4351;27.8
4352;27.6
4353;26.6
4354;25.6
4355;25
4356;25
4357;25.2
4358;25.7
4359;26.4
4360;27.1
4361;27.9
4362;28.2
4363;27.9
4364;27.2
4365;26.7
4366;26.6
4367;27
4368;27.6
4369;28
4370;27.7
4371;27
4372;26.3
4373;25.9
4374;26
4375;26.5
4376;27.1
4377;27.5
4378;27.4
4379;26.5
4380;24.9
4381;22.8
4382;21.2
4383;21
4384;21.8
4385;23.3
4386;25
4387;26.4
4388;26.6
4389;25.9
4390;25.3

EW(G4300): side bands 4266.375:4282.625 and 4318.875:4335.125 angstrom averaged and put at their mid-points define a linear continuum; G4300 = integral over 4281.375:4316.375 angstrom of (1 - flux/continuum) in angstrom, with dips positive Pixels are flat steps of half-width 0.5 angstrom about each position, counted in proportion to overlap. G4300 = 5.6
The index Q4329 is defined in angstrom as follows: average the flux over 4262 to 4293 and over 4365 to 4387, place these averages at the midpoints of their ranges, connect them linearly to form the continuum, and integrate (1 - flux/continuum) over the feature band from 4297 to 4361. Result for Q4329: 4.3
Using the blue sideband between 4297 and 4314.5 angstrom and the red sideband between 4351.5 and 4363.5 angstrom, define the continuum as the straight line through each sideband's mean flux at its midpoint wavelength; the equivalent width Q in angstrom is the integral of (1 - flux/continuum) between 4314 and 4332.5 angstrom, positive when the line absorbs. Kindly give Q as -3.78 angstrom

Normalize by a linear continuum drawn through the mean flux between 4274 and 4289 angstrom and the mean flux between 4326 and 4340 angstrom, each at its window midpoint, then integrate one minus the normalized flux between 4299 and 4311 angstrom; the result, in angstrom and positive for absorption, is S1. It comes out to 3.1 angstrom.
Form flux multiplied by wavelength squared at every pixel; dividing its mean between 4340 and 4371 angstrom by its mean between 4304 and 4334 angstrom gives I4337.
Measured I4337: 1.09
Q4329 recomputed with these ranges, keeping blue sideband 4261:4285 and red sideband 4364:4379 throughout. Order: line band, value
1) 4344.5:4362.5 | 0.45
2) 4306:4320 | 1.59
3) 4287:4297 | 0.82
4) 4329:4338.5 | 0.24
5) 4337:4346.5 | 1.91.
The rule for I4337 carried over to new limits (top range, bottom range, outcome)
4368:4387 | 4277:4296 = 1.14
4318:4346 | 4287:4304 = 1.17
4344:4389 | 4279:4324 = 1.20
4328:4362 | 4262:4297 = 1.06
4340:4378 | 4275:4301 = 1.17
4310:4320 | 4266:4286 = 1.03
